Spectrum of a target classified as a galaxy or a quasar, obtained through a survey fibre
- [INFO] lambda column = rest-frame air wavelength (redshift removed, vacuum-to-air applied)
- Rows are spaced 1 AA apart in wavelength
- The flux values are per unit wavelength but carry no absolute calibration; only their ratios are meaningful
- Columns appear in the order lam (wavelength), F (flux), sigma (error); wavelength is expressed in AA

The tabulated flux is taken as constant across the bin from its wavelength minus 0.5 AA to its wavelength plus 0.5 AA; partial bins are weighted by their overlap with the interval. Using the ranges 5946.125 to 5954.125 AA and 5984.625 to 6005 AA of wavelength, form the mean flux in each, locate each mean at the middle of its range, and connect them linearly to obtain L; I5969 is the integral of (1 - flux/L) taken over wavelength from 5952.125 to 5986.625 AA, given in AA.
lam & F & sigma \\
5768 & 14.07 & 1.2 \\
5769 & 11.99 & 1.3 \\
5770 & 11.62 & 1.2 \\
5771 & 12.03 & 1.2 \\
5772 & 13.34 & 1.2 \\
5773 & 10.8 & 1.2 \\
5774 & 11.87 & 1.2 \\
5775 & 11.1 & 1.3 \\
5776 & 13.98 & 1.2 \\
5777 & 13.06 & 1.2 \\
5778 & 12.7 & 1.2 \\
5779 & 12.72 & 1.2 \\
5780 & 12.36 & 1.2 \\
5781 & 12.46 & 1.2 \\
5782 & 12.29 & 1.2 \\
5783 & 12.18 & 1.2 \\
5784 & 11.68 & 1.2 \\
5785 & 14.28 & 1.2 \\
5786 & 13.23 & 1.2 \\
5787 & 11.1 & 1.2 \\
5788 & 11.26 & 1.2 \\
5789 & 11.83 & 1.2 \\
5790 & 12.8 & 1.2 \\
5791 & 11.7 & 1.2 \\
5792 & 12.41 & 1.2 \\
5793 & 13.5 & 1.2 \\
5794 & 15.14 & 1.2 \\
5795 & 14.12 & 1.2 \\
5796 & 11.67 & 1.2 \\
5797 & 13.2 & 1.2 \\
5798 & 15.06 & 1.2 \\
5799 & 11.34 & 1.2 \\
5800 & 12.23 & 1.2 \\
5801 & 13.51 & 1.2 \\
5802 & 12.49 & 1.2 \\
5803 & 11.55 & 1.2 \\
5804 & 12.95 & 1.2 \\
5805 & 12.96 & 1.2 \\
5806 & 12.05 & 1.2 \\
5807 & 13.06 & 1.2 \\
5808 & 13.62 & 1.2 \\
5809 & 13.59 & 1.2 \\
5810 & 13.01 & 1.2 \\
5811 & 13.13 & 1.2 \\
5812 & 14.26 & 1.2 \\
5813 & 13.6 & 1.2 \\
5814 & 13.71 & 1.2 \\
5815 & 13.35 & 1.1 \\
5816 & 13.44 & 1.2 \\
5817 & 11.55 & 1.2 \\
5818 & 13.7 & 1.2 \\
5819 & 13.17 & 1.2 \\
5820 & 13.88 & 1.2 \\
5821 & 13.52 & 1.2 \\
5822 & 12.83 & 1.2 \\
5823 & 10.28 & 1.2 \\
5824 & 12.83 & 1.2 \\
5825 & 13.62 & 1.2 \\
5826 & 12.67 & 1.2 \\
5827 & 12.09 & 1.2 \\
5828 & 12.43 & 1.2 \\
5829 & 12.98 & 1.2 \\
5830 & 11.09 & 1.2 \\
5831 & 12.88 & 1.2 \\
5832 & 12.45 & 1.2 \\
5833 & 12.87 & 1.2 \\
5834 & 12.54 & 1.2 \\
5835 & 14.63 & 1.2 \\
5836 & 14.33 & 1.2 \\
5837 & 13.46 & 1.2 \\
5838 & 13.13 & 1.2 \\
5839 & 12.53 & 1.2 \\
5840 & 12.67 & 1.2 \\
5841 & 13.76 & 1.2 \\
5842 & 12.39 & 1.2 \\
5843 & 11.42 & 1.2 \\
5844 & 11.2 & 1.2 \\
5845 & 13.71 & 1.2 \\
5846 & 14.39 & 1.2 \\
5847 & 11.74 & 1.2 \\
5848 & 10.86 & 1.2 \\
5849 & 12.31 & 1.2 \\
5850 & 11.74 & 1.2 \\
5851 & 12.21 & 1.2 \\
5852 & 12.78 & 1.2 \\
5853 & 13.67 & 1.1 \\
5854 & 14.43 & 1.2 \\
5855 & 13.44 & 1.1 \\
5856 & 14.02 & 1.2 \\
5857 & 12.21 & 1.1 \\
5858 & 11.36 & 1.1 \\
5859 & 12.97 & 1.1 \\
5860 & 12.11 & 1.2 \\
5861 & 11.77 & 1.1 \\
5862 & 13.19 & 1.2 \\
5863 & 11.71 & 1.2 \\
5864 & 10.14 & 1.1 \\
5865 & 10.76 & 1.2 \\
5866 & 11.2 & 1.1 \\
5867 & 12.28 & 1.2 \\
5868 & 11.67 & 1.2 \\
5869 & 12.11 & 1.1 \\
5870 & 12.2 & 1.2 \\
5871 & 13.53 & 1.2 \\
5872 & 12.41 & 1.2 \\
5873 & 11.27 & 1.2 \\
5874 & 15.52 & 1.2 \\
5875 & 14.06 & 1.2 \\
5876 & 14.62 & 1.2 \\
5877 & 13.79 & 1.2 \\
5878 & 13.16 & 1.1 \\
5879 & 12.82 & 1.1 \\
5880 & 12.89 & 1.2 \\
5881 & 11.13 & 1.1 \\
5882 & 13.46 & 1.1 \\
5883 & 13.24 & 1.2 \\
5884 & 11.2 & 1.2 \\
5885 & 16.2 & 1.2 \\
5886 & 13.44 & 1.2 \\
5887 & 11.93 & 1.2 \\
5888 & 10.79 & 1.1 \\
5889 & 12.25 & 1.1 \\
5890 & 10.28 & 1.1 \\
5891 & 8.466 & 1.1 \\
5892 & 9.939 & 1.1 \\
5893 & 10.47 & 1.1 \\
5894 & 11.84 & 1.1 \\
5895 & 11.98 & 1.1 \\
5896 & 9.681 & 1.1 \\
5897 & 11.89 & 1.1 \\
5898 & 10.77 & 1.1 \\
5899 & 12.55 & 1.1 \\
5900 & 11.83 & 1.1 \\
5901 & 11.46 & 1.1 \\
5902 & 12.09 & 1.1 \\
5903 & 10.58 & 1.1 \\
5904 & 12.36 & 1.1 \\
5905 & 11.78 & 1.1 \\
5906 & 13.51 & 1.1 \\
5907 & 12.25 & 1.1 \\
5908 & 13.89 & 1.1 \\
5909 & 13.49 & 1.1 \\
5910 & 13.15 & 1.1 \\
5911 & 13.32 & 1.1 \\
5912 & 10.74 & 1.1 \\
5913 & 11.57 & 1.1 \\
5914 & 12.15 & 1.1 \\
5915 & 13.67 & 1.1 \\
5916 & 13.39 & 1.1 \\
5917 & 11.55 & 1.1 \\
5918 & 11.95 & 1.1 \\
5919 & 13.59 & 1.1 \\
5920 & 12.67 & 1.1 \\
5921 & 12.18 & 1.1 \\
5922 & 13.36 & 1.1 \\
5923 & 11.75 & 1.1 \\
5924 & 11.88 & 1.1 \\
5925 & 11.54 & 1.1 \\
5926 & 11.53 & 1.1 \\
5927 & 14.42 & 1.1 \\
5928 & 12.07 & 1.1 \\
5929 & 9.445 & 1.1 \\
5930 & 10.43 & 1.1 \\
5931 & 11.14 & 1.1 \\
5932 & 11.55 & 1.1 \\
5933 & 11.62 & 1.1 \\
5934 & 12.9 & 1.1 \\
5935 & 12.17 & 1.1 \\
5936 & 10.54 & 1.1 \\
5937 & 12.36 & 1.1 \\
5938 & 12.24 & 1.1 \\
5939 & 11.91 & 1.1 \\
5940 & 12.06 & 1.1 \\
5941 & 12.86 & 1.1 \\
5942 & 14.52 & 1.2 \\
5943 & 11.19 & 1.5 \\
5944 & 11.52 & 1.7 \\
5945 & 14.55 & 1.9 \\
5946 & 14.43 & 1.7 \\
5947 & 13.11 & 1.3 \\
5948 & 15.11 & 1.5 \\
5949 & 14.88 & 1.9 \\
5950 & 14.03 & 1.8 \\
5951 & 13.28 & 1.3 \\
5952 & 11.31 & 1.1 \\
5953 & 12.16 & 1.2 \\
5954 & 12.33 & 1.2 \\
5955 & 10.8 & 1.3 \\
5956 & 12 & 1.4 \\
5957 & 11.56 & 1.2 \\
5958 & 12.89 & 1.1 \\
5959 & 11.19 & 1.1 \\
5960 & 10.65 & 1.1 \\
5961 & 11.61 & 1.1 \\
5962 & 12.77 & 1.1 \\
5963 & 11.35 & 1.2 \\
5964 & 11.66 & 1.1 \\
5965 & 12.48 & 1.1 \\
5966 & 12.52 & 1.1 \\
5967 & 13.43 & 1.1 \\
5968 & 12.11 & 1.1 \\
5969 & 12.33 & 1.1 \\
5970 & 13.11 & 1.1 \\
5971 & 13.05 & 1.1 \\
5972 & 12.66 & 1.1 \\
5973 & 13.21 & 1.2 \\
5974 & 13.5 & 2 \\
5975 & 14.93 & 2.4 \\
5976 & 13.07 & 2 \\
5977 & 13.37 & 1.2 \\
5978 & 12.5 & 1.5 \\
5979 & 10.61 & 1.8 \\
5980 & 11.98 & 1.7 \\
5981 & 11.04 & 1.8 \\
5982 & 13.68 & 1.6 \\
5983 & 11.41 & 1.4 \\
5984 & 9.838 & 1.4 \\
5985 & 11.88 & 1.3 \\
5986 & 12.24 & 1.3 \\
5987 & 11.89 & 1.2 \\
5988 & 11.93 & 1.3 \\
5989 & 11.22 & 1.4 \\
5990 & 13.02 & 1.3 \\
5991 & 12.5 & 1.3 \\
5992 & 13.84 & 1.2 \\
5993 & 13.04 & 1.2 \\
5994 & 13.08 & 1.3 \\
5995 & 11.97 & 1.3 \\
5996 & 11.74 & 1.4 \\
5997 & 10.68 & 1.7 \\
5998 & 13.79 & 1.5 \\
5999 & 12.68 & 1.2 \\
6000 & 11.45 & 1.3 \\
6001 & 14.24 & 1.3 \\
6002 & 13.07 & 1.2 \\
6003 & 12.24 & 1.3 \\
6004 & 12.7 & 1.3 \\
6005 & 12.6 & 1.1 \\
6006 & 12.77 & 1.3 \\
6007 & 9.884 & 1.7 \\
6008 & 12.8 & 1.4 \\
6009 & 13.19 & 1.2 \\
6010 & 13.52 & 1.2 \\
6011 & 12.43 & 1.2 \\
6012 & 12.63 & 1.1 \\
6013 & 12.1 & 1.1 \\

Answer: 2.0 AA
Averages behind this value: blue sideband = 13.4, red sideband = 12.5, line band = 12.2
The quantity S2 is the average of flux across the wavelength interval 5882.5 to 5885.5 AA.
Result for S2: 13.5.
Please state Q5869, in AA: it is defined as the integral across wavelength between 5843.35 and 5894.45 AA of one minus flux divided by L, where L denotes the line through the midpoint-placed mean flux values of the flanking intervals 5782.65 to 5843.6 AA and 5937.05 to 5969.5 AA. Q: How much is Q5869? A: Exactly 1.4 AA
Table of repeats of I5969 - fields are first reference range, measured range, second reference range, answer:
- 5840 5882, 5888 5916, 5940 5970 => 1.7 AA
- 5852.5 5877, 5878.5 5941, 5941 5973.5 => 3.0 AA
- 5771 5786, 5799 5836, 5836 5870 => -1.3 AA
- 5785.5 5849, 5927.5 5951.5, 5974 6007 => 0.0 AA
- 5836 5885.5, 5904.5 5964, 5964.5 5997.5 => 0.8 AA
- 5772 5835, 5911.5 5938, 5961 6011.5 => 1.1 AA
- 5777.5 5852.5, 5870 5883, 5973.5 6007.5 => -0.6 AA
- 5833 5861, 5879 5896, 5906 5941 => 0.9 AA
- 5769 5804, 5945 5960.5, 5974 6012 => -0.3 AA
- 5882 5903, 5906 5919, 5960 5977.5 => -0.8 AA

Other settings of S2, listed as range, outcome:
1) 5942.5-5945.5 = 12.4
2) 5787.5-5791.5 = 11.9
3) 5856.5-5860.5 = 12.2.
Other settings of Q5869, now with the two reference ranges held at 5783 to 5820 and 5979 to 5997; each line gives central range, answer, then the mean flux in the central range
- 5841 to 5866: 0.6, 12.4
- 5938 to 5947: -0.4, 12.9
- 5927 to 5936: 0.6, 11.5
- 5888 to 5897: 1.3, 10.7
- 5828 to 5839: -0.2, 13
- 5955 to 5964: 0.4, 11.7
